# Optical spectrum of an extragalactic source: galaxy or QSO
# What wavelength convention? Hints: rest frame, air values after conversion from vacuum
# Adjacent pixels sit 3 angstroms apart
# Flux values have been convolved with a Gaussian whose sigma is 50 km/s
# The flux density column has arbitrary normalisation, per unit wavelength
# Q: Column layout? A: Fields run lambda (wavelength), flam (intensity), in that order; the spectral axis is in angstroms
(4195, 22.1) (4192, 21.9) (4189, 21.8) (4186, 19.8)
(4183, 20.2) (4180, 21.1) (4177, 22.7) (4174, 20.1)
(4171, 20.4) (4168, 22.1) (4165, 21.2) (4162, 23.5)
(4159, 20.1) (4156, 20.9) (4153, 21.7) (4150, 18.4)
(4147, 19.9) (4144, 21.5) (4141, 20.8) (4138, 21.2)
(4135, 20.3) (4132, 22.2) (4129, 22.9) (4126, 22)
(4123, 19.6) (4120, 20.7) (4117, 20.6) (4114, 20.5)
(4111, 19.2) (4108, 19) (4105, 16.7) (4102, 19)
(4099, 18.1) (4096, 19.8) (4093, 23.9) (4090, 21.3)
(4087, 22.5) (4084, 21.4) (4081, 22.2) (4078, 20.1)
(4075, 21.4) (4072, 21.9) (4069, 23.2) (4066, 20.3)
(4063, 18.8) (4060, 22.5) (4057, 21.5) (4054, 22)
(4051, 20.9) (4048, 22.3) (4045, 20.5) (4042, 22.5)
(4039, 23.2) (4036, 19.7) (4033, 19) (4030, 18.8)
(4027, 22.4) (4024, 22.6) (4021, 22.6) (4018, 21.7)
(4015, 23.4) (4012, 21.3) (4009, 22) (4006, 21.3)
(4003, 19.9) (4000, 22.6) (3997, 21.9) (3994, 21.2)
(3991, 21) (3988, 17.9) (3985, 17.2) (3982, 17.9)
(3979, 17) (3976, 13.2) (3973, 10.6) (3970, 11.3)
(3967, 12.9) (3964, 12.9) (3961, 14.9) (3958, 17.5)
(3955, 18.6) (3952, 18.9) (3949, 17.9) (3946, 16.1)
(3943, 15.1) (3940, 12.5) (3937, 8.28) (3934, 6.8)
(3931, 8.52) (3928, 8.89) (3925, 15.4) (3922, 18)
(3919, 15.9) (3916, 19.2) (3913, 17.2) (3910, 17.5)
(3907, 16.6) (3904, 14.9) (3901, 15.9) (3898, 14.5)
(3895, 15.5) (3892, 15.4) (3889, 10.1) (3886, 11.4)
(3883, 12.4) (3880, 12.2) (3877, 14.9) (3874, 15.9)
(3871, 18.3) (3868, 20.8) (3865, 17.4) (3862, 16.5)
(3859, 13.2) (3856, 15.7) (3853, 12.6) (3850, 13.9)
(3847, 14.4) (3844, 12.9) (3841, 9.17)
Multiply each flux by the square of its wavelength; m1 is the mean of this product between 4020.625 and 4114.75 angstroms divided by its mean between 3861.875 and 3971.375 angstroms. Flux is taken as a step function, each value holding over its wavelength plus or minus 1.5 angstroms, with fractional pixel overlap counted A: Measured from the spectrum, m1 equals 1.5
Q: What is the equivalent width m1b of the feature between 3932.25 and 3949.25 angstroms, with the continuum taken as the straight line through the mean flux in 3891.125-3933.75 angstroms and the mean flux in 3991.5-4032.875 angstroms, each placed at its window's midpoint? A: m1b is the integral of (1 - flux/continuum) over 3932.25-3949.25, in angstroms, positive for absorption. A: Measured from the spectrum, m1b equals 4.6 angstroms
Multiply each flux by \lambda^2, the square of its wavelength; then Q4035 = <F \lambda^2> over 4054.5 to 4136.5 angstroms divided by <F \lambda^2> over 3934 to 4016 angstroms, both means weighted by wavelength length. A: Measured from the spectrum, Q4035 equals 1.30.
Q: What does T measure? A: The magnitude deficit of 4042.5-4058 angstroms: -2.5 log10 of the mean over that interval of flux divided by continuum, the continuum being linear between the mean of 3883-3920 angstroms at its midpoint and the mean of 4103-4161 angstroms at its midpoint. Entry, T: -0.16 mag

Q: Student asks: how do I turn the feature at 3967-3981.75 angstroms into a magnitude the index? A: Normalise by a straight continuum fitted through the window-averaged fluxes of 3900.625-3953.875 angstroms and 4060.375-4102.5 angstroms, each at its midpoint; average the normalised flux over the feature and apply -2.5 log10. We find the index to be 0.23 mag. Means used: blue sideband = 14.6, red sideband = 21.1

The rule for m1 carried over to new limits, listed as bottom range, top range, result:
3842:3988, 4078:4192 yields 1.58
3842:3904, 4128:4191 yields 1.66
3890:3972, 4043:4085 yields 1.56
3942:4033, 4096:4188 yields 1.20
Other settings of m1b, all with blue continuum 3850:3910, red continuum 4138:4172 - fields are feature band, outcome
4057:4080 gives -2.56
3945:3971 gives 1.44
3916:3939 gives 5.45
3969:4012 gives -2.37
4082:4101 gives -1.50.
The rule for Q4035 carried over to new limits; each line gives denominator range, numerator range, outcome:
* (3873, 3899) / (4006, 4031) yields 1.73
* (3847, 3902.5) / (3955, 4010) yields 1.24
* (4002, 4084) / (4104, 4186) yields 1.02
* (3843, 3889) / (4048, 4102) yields 1.61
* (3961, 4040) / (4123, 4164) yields 1.19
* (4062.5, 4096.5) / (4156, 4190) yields 1.03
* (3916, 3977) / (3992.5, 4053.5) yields 1.61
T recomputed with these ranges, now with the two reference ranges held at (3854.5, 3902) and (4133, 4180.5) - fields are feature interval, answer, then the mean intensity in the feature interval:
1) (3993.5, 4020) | -0.22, 21.7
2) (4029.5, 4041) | -0.11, 20.4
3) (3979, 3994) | -0.08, 18.6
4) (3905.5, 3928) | -0.05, 16.6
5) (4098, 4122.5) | 0.04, 19.3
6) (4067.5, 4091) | -0.13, 21.8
